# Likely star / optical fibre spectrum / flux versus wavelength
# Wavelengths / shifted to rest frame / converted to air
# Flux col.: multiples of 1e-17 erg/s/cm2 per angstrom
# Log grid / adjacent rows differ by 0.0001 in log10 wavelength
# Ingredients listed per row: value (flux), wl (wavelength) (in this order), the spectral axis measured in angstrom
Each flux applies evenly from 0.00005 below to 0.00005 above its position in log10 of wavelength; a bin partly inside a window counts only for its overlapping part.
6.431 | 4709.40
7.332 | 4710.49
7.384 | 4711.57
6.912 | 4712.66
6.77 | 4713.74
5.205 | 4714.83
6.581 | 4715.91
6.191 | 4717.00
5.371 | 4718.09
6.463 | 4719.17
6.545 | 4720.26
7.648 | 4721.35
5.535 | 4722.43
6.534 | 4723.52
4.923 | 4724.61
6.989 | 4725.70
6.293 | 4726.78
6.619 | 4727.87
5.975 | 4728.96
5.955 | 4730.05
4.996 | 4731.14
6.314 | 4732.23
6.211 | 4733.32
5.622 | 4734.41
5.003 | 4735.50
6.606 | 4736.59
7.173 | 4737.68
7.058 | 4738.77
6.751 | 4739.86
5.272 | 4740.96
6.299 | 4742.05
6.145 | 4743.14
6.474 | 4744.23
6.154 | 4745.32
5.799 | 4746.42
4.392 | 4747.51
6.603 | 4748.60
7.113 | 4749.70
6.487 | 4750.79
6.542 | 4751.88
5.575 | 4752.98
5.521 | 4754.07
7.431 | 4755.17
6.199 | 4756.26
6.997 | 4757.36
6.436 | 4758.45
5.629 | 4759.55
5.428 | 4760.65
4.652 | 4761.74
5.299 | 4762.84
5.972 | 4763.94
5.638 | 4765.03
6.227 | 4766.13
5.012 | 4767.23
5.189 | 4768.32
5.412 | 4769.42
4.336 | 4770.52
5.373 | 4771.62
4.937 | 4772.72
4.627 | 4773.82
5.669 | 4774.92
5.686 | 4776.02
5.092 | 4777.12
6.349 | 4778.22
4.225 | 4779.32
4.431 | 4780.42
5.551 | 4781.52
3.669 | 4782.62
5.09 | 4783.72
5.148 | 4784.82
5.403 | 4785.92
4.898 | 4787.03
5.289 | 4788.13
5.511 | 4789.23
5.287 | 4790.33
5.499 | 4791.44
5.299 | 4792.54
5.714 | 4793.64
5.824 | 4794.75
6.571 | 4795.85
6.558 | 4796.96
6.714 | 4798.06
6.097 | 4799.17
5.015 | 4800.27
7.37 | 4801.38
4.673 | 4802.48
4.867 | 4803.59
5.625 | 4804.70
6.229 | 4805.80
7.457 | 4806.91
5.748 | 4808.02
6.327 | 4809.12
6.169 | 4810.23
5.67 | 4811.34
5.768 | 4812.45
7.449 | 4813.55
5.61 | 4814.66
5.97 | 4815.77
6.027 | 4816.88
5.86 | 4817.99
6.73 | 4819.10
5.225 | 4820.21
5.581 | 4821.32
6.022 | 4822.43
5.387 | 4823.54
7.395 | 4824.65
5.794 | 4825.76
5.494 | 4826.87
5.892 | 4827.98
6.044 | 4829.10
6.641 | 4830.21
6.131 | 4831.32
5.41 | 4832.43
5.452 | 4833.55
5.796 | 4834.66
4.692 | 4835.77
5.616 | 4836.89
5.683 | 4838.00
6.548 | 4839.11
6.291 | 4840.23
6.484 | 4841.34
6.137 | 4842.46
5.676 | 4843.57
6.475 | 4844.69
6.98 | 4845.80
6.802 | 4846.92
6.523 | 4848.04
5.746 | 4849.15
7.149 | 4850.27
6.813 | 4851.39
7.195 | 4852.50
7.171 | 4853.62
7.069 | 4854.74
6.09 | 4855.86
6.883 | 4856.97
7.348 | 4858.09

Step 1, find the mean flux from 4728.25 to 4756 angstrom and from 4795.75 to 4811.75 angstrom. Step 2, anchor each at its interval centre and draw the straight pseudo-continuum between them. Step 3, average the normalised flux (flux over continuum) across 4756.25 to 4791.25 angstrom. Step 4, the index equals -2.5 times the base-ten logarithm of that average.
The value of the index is 0.15 mag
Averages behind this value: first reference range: 6.14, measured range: 5.32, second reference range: 6.06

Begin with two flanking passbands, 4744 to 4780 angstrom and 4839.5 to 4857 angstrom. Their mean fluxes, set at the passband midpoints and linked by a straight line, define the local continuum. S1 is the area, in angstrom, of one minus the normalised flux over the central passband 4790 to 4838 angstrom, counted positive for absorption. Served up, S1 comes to 2.3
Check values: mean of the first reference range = 5.7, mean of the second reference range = 6.58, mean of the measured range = 5.92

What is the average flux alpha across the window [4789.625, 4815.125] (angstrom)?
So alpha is 5.98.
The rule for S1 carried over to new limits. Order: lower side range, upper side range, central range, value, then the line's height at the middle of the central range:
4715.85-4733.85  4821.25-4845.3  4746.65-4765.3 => 0.3 angstrom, 6.11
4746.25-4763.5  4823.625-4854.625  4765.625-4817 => 4.4 angstrom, 6.1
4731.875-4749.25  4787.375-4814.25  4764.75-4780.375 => 2.0 angstrom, 6.02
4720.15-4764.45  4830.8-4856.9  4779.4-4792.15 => 2.4 angstrom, 6.19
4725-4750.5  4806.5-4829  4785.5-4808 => 1.1 angstrom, 6.09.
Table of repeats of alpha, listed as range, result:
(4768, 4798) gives 5.31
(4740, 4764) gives 6.03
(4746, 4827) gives 5.73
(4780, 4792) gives 5.08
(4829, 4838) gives 5.71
